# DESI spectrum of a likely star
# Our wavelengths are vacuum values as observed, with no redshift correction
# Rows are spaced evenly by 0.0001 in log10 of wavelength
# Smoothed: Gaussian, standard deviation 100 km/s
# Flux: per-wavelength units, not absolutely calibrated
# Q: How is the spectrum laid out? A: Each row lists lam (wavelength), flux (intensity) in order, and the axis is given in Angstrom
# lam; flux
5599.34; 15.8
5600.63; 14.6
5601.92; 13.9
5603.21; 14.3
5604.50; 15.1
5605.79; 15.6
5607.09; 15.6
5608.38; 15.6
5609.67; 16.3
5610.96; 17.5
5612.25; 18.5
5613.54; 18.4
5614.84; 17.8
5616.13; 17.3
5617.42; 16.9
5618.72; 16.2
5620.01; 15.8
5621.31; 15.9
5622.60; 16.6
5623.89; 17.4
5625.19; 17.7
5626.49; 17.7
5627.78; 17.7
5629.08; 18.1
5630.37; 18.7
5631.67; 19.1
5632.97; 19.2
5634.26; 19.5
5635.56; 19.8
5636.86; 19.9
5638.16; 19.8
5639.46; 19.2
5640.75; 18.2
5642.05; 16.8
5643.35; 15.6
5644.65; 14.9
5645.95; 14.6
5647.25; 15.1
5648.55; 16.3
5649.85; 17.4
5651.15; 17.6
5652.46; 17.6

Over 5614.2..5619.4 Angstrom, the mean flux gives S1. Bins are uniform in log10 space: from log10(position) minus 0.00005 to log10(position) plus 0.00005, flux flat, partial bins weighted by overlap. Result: 17.1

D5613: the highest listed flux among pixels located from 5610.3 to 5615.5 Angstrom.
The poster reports 18.5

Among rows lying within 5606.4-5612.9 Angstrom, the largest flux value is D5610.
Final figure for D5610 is 18.5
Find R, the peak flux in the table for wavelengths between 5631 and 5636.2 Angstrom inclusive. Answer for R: 19.8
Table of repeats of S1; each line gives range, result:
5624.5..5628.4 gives 17.7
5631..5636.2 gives 19.4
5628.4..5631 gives 18.4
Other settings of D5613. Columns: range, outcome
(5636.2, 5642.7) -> 19.9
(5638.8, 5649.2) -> 19.2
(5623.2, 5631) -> 18.7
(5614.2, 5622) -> 17.8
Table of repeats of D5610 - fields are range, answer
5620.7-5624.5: 17.4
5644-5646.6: 14.9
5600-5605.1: 15.1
